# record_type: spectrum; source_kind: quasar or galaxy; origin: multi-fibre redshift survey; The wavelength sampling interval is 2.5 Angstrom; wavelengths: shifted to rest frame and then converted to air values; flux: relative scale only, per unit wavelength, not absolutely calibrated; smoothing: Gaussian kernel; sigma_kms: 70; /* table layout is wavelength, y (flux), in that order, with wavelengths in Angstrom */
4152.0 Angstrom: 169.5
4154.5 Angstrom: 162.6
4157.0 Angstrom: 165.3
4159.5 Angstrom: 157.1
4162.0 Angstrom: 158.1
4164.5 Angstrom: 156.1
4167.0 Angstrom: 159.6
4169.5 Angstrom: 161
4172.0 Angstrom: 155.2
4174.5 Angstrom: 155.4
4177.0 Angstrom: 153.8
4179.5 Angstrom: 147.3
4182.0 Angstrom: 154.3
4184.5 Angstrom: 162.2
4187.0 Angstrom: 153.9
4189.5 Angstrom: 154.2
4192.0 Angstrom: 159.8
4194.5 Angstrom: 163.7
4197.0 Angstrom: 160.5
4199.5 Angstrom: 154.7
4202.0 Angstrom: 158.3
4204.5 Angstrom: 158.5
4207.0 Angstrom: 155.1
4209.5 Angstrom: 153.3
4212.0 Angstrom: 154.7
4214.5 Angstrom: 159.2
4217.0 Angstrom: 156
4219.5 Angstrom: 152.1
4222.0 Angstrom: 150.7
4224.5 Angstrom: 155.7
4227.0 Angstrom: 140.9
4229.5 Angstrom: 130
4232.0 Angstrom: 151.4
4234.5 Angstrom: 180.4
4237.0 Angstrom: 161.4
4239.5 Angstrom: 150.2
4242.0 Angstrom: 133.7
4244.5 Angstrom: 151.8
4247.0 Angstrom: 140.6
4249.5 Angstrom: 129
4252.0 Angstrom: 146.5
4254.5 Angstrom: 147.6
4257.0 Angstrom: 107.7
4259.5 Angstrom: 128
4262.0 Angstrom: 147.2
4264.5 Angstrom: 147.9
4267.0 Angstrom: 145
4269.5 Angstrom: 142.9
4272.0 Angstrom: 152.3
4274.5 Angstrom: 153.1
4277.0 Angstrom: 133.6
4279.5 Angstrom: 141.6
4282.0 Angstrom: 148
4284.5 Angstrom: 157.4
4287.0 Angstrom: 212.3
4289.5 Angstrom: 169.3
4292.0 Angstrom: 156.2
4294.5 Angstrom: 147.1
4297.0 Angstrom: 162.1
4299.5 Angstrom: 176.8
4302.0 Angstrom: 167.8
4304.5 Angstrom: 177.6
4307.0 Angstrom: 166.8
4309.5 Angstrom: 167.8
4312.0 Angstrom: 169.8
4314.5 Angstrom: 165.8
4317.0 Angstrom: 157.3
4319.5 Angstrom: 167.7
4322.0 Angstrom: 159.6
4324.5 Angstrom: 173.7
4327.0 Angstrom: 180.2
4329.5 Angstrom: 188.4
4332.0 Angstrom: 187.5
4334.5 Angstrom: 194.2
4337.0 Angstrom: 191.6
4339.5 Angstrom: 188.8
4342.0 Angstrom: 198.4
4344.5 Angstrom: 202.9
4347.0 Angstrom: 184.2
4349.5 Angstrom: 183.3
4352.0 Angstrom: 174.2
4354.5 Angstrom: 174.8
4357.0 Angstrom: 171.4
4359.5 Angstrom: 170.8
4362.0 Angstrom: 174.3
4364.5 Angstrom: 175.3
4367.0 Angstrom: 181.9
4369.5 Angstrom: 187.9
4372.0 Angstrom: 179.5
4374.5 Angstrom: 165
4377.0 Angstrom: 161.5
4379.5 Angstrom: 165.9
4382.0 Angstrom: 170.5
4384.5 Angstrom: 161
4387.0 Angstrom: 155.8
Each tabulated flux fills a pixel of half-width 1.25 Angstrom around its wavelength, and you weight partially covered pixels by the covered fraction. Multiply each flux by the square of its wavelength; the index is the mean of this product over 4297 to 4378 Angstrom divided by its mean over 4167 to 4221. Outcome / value 1.21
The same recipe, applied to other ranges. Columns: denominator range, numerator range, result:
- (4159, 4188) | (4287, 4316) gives 1.14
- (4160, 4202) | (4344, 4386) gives 1.21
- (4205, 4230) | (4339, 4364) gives 1.28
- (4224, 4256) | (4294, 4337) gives 1.21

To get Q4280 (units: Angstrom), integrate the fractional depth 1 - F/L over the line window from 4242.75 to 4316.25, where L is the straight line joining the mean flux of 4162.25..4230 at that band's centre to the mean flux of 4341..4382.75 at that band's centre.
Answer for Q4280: 5.7 Angstrom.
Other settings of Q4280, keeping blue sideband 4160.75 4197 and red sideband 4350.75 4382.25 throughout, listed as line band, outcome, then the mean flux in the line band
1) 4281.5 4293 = -0.3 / 170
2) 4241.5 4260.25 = 3.1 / 136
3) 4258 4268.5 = 1.5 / 141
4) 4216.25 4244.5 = 1.8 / 151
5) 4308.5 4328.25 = 0.2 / 168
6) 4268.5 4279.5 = 1.3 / 145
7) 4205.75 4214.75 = 0.3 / 155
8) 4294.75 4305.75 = -0.1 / 169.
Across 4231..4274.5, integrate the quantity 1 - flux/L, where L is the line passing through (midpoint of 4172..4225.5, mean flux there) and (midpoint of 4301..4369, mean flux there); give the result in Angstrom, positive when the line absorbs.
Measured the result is 5.1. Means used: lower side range 156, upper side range 178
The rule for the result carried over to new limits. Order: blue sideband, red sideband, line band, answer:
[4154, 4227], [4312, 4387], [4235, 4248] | 1.1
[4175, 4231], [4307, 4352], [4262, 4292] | 2.6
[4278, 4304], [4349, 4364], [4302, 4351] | -2.7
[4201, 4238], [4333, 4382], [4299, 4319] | 0.3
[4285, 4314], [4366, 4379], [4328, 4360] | -2.4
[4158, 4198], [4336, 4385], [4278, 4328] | 1.6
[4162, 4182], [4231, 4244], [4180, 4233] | 0.4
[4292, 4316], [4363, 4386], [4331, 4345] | -2.0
